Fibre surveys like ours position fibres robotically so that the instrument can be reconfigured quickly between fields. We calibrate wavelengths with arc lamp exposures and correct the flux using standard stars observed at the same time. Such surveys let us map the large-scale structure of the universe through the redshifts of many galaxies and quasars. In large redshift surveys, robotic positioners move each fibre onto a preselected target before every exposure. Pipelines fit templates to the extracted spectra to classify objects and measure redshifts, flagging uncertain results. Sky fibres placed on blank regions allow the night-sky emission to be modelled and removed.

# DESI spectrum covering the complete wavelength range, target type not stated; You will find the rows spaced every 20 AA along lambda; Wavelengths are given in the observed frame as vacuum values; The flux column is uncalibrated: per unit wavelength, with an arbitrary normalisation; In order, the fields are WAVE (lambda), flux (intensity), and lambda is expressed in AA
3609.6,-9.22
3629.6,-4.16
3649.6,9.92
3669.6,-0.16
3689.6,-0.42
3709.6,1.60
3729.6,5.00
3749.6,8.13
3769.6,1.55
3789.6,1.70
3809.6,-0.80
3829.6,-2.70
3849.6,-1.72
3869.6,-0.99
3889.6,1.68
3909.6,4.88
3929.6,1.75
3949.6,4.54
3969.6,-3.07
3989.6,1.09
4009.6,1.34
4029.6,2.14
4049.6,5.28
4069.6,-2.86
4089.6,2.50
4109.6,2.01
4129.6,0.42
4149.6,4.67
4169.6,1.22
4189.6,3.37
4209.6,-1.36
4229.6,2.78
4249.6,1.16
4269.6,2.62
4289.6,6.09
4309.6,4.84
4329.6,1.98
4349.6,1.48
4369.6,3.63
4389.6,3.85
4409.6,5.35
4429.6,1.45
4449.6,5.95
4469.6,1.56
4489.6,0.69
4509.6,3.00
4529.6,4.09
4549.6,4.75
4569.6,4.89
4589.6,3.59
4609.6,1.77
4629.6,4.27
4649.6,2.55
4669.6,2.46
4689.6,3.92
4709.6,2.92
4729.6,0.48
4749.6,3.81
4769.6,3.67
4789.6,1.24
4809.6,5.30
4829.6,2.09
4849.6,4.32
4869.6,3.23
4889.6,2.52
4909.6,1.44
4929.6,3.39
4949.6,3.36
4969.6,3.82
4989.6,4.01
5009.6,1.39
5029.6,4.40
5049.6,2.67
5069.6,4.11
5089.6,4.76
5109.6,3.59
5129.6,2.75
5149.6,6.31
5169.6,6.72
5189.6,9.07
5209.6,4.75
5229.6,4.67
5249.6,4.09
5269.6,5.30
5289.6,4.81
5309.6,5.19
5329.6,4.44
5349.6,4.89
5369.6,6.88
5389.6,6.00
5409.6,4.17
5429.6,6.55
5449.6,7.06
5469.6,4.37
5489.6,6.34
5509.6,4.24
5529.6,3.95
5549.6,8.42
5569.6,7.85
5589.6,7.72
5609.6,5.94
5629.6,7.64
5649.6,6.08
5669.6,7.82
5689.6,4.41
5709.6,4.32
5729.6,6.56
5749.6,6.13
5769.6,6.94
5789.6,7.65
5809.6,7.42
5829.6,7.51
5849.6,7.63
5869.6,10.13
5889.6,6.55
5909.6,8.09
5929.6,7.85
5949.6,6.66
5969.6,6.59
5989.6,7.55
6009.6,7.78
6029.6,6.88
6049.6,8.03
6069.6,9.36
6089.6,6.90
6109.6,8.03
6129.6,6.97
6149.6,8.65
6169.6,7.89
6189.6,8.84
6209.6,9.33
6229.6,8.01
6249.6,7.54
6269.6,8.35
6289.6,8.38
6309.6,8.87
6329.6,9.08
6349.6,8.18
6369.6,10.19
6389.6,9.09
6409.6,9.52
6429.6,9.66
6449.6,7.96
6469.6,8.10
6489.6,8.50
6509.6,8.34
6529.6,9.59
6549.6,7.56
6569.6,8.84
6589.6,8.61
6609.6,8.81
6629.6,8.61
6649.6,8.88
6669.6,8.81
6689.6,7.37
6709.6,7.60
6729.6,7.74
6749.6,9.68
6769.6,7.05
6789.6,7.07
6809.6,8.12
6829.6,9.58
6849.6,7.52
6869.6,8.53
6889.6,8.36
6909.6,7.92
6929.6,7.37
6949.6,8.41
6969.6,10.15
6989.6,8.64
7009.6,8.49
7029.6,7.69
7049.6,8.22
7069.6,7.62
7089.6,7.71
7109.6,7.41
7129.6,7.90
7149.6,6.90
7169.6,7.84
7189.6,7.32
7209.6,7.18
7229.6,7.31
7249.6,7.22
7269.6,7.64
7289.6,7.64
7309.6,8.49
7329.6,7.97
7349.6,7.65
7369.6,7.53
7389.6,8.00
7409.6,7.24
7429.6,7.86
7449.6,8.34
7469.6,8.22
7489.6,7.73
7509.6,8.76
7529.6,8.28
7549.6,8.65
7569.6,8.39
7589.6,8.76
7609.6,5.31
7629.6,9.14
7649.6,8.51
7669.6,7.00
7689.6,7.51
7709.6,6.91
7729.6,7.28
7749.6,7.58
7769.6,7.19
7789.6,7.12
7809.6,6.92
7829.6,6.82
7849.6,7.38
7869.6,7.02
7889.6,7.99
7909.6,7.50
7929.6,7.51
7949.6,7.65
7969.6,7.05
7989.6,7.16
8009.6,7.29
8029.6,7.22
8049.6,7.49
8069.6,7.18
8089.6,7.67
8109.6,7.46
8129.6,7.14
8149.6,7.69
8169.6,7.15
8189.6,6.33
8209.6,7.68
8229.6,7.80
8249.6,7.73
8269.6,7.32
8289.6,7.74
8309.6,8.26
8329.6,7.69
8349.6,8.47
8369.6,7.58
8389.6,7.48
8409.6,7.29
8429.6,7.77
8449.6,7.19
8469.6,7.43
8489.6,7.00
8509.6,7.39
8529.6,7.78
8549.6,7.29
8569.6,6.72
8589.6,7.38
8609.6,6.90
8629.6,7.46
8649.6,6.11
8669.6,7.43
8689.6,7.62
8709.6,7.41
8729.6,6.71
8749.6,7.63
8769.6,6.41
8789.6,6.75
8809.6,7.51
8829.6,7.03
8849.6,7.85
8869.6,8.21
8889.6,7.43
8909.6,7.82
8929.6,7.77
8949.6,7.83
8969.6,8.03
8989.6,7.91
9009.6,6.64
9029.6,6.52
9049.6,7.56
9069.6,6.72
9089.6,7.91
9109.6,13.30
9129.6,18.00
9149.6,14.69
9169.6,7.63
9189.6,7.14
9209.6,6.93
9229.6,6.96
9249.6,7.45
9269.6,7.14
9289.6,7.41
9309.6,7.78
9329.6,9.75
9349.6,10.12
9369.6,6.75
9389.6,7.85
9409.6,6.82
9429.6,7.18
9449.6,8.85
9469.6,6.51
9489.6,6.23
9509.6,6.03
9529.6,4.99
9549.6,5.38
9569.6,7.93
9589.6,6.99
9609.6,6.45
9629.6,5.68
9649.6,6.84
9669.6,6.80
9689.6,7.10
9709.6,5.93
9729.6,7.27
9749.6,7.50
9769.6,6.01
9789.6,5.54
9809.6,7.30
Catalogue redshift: 0.390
